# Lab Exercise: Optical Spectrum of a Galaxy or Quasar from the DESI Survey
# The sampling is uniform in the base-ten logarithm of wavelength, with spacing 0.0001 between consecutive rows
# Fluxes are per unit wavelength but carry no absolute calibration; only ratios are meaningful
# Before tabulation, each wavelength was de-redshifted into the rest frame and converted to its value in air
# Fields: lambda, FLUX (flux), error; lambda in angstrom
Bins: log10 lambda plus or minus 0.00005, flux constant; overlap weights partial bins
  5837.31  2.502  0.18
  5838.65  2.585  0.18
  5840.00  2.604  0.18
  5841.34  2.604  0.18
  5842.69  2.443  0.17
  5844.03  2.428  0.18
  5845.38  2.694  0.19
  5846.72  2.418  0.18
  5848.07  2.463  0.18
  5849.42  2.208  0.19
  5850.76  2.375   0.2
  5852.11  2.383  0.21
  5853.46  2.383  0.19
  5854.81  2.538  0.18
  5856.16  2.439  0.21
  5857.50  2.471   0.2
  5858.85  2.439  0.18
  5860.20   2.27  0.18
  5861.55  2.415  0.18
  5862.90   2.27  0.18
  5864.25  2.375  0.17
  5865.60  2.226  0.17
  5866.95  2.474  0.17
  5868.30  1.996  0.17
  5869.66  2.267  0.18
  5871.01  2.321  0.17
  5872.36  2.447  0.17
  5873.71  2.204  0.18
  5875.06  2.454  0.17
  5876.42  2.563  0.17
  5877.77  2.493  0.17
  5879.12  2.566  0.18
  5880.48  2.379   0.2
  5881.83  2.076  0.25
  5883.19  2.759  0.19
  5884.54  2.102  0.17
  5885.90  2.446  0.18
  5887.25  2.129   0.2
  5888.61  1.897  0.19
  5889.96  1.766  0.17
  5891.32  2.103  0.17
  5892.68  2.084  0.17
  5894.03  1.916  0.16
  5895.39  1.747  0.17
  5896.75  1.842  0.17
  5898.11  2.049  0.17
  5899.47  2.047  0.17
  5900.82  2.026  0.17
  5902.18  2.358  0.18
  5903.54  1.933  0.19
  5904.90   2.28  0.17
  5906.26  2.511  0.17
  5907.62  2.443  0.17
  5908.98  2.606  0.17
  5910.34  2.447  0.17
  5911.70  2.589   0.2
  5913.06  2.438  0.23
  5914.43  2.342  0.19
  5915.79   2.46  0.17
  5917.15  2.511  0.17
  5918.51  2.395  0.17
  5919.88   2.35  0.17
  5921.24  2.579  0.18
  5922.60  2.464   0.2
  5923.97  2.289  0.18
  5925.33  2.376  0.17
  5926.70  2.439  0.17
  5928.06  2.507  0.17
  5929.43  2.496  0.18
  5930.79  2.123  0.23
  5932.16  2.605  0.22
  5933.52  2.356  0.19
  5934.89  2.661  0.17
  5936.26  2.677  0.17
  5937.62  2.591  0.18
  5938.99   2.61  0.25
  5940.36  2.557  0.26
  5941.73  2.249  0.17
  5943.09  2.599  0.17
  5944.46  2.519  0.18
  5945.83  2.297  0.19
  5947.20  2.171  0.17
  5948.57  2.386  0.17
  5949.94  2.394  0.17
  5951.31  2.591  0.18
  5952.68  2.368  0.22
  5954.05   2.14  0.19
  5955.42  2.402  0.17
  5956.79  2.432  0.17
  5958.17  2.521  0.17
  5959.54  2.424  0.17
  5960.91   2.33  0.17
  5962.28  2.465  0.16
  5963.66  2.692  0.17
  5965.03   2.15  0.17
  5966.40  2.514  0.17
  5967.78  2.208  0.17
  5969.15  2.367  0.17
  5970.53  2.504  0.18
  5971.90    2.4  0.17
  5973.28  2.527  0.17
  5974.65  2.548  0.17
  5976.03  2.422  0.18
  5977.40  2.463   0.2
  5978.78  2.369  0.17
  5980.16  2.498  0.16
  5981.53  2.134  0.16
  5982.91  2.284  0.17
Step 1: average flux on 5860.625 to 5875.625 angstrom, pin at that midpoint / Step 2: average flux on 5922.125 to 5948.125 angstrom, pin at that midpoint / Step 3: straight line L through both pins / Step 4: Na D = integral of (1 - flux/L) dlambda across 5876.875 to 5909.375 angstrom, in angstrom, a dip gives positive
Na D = 2.4 angstrom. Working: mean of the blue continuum 2.31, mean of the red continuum 2.45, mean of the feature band 2.19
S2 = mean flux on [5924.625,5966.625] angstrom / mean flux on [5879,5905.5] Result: 1.2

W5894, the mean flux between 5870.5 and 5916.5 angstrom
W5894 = 2.26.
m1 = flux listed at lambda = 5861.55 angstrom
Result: 2.415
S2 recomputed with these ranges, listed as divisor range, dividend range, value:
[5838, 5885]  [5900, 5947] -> 1.01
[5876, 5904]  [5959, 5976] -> 1.13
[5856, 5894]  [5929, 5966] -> 1.06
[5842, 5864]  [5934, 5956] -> 1.01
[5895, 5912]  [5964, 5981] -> 1.09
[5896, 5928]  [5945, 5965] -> 1.02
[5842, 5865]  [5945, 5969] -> 0.99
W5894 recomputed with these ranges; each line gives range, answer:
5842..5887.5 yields 2.38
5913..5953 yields 2.45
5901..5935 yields 2.41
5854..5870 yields 2.35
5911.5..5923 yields 2.45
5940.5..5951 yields 2.39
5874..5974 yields 2.36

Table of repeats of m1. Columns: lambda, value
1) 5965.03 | 2.15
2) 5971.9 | 2.4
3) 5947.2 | 2.171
